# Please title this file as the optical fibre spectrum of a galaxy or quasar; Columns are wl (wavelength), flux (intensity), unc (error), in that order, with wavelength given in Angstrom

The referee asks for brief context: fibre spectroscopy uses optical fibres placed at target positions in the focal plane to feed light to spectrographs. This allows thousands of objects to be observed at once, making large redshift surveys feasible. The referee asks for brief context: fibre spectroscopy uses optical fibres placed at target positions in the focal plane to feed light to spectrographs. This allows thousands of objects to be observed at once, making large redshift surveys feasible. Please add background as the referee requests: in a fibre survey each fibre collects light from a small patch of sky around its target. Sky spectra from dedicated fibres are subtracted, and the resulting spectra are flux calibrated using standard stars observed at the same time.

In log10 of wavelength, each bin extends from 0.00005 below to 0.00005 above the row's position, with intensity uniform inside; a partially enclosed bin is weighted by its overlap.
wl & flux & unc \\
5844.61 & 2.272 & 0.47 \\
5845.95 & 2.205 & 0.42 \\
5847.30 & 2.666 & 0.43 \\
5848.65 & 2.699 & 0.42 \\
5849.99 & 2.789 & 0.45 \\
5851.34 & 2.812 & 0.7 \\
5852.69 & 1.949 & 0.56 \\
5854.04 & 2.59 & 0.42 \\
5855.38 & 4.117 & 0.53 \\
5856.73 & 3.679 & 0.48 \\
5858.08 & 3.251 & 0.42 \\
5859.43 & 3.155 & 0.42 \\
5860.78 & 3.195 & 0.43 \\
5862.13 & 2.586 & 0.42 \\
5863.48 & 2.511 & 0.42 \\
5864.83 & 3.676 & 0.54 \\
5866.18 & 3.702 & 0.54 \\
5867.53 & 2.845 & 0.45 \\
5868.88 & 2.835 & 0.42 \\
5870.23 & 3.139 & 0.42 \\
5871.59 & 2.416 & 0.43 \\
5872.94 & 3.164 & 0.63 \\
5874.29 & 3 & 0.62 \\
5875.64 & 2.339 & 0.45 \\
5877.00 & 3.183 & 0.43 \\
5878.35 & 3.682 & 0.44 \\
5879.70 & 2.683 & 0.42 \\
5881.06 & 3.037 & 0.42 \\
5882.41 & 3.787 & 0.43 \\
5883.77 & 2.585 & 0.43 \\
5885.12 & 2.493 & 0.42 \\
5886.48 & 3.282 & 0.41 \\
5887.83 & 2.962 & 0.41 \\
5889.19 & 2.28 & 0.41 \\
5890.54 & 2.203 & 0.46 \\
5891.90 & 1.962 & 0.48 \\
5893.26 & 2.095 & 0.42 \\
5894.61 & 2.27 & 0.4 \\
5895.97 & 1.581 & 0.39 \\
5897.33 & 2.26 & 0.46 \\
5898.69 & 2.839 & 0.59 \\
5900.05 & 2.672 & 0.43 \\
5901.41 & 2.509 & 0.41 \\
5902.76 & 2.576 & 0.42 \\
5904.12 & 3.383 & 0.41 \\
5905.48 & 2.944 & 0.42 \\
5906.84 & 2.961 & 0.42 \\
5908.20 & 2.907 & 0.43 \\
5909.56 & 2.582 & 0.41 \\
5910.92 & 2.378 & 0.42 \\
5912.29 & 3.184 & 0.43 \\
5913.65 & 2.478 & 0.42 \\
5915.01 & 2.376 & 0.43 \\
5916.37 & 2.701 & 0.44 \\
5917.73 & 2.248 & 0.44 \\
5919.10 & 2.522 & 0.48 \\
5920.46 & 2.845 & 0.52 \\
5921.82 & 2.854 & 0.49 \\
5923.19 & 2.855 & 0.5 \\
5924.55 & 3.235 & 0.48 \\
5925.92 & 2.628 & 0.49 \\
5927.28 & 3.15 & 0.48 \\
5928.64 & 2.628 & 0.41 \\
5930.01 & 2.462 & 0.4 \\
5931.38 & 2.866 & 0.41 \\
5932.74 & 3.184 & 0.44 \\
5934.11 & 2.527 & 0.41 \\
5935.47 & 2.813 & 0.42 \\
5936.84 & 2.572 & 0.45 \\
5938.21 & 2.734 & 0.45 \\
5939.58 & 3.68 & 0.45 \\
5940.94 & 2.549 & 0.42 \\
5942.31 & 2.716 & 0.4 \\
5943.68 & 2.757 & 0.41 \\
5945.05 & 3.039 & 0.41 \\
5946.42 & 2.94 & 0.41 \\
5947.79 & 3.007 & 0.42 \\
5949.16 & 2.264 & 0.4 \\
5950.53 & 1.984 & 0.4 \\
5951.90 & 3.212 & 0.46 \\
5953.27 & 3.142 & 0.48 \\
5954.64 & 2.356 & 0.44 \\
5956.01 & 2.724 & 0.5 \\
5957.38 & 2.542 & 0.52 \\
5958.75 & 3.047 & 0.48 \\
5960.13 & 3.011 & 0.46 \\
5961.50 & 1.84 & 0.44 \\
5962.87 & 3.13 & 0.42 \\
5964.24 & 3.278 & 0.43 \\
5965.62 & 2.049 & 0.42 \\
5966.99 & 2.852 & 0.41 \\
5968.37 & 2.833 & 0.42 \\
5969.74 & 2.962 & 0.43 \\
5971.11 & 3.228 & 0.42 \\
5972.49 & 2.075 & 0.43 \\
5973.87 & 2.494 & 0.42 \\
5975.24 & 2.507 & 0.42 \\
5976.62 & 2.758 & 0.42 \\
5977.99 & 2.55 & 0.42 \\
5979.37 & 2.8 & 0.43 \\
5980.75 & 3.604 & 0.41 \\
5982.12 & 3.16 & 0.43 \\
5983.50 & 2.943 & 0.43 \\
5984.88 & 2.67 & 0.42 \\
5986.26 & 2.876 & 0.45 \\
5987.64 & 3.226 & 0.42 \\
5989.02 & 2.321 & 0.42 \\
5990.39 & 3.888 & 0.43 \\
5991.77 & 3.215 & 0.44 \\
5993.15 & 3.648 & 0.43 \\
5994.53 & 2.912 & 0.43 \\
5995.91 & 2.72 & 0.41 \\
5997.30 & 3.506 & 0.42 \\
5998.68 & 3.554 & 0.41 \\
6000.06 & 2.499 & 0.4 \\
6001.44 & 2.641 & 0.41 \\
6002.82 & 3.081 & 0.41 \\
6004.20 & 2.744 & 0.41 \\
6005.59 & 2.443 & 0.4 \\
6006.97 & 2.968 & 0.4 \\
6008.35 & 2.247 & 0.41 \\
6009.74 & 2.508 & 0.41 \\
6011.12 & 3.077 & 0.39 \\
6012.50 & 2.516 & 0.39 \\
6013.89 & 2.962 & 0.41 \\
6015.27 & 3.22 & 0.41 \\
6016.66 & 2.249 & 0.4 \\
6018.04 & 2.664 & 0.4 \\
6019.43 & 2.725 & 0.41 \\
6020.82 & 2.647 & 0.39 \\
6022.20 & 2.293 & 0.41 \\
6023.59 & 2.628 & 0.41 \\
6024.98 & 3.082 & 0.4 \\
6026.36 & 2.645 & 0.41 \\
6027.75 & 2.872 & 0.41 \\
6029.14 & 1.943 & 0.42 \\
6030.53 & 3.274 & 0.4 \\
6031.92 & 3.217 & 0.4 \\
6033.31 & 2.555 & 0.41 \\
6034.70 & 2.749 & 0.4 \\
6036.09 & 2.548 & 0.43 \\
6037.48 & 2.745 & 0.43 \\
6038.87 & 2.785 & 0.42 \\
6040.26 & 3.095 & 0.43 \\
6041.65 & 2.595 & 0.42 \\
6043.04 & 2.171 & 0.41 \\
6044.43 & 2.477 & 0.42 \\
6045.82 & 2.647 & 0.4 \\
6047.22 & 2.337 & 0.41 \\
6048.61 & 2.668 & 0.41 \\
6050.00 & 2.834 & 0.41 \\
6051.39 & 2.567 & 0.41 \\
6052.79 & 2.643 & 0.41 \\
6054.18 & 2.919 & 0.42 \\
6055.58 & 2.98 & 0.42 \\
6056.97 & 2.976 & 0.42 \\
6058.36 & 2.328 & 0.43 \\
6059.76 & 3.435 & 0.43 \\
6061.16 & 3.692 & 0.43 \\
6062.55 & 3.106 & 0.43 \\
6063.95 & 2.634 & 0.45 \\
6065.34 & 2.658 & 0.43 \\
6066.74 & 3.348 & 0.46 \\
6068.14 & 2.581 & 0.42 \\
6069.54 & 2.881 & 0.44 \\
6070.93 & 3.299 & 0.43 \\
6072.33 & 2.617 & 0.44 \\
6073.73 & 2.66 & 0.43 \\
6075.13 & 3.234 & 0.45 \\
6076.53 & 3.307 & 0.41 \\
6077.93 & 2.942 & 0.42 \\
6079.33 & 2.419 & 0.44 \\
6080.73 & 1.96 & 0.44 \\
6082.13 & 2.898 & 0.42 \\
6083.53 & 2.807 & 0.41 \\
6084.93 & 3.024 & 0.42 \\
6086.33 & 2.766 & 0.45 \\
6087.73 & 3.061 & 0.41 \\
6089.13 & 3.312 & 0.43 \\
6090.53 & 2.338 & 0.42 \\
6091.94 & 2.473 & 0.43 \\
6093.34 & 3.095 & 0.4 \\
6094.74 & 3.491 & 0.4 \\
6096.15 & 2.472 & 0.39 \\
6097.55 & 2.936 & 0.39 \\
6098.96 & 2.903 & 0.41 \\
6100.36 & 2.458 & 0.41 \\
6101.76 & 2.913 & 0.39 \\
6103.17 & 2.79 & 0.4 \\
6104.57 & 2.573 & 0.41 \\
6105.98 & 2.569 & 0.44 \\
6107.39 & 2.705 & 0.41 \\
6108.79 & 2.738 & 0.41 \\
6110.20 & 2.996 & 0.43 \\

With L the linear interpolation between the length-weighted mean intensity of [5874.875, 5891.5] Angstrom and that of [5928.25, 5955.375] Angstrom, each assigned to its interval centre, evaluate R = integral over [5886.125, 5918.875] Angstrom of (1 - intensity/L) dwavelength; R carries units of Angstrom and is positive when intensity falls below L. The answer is 3.1 Angstrom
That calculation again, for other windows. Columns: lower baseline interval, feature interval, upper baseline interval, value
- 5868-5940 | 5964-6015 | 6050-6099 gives -1.1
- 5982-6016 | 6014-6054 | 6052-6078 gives 3.6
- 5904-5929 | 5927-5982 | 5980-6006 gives 2.5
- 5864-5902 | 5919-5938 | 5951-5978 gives -0.4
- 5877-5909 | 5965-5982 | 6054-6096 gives 0.3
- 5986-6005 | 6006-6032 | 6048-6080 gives 2.6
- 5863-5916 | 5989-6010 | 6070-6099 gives -1.1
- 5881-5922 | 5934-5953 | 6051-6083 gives -0.7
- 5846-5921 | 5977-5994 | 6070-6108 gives -1.6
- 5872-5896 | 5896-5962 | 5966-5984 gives 0.8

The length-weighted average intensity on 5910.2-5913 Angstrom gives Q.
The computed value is 2.77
